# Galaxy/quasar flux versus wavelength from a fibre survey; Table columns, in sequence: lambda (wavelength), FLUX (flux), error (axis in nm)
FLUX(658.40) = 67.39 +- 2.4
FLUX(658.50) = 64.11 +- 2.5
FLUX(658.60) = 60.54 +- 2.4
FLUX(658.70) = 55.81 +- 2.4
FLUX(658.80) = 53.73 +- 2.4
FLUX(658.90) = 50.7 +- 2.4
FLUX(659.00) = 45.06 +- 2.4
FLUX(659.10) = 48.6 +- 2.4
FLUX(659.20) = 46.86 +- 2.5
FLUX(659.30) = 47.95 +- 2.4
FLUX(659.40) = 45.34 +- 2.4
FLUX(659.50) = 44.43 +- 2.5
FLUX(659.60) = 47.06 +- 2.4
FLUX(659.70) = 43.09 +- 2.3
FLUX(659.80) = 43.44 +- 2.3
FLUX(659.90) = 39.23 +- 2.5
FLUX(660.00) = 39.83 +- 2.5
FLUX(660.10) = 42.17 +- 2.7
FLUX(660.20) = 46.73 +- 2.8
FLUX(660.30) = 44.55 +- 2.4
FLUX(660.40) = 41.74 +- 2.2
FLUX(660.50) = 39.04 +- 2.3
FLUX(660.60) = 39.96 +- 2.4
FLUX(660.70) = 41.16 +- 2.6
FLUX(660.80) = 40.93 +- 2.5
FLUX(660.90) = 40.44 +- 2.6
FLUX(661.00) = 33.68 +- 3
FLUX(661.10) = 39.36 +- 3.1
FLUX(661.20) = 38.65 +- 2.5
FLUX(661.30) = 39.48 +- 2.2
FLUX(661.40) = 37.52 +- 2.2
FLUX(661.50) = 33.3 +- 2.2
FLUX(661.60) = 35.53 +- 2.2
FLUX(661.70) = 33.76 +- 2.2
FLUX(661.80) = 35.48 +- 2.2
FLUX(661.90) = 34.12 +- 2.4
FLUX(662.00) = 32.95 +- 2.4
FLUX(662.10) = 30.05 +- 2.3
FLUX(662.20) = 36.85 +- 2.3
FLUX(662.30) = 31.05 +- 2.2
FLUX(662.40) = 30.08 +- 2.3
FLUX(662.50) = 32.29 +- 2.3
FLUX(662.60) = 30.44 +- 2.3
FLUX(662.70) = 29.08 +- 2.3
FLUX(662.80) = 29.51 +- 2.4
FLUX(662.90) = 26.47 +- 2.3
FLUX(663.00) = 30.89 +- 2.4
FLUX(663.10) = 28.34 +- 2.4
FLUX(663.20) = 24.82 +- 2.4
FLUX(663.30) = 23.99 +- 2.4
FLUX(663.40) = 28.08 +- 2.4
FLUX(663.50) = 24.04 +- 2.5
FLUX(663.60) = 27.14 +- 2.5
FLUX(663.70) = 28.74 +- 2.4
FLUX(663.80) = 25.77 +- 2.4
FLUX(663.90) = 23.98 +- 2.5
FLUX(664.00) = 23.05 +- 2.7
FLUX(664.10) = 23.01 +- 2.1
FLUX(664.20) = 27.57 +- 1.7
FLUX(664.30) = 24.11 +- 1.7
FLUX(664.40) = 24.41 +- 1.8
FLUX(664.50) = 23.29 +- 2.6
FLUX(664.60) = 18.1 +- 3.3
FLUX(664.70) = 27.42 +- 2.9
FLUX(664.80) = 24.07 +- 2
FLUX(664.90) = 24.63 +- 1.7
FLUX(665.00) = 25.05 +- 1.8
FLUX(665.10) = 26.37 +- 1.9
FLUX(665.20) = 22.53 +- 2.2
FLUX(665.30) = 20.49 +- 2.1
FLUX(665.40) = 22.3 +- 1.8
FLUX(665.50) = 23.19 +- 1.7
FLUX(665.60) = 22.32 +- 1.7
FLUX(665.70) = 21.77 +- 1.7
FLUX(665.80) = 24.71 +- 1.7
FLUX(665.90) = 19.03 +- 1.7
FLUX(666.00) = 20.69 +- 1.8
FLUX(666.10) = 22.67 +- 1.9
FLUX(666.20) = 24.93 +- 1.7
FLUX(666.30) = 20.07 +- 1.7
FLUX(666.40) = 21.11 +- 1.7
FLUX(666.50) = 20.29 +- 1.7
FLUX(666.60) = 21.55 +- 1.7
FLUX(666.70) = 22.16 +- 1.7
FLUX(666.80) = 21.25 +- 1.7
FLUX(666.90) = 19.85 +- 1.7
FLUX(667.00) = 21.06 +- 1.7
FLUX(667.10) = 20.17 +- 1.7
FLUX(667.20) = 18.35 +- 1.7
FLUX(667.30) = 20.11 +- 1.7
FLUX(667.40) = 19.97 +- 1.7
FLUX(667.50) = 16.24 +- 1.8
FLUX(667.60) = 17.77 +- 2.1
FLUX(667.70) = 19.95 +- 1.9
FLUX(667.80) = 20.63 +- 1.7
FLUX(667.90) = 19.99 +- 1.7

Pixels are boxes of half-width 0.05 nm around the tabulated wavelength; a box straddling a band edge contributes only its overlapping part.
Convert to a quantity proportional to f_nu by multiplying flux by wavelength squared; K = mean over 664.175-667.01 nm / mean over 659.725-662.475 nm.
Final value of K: 0.6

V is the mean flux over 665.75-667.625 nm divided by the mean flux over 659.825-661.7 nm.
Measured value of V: 0.5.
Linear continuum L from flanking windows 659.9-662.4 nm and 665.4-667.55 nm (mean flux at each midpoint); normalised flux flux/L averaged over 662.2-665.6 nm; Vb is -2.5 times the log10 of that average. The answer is 0.12 mag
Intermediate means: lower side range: 37.7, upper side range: 21.1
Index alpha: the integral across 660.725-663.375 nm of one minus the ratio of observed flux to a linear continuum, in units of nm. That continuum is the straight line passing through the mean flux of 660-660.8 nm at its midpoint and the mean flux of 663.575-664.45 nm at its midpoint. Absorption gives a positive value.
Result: 0.10 nm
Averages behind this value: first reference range 42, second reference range 25.3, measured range 33.1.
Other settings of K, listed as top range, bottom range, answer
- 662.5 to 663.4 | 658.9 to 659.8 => 0.62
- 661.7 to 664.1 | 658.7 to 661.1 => 0.67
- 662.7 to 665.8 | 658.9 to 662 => 0.62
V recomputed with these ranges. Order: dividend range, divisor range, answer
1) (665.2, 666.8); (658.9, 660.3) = 0.49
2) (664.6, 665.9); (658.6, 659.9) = 0.49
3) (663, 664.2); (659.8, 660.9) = 0.62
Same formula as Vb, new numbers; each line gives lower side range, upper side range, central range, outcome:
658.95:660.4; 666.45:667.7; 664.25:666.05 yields 0.14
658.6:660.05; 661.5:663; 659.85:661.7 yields 0.00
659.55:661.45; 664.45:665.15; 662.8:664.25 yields 0.11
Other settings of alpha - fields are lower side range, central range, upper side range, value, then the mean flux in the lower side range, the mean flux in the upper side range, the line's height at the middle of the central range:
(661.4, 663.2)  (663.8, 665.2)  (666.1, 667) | 0.11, 31.7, 21.5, 26.4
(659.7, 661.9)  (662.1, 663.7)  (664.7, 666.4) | 0.16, 39.3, 22.9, 32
